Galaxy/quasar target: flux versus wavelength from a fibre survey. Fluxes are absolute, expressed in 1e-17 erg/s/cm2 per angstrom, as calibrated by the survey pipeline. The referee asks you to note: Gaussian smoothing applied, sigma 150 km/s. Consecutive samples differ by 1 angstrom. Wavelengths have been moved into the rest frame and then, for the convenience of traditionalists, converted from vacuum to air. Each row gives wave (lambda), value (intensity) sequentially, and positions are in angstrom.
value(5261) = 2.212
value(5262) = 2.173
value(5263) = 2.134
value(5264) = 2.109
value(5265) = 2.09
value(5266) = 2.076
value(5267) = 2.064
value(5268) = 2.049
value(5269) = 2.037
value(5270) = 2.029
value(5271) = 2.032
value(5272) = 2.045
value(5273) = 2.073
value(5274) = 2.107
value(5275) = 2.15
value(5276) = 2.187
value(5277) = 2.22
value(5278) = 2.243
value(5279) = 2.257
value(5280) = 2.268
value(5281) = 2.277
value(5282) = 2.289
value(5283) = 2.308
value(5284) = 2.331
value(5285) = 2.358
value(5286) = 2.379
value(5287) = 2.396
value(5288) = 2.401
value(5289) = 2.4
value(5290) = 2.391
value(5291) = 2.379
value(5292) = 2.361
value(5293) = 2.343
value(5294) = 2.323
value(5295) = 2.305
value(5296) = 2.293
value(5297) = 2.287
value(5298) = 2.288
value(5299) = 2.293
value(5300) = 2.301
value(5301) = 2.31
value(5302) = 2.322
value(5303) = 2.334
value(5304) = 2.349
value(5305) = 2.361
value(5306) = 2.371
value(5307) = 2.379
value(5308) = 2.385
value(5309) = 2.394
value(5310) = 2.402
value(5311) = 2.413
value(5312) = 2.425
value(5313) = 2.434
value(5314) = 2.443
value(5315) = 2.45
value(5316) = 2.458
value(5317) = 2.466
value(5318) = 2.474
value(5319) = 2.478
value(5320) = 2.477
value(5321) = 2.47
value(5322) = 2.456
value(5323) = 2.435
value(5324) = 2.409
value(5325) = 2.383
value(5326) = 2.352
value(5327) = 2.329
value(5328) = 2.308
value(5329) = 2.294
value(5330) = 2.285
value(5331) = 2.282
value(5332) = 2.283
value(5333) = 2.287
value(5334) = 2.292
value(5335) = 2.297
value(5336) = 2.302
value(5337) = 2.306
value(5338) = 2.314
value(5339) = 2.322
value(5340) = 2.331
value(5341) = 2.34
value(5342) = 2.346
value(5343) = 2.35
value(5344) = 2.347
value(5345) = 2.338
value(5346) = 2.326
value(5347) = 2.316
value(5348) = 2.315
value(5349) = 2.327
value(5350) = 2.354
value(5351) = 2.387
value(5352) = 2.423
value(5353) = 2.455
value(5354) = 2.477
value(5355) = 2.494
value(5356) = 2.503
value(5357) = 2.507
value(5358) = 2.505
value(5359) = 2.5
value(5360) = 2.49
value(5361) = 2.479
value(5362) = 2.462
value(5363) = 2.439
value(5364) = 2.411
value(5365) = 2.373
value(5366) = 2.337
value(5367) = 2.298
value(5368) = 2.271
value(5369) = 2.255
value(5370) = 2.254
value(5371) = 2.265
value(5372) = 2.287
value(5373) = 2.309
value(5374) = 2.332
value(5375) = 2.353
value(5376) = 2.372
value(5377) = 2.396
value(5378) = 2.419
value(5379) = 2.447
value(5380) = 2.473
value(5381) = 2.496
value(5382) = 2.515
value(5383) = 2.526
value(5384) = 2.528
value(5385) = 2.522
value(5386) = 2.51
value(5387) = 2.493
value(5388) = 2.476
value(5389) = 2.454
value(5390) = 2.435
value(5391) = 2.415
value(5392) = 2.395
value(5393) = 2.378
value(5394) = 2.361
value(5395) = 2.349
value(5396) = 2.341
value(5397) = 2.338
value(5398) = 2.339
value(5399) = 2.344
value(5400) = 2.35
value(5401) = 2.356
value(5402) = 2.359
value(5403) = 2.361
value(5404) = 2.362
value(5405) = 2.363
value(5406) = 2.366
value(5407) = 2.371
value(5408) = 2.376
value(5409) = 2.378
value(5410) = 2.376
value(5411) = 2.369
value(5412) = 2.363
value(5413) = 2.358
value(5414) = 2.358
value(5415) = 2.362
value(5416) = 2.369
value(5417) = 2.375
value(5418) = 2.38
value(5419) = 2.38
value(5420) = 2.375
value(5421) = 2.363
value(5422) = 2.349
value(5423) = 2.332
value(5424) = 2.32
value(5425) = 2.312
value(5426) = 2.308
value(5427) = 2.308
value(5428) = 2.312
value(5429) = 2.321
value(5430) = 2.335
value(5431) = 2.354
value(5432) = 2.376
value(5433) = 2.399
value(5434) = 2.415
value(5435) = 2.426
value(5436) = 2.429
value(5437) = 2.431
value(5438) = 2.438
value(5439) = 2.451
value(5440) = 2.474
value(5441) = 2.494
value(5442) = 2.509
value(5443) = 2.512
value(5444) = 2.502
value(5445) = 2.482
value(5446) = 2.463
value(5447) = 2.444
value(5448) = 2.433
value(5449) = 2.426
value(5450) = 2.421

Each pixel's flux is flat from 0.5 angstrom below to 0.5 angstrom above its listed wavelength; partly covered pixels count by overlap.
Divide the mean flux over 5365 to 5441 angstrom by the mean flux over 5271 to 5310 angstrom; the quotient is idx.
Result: 1.04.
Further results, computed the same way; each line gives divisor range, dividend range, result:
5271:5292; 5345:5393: 1.06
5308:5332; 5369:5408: 1.00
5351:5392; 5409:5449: 0.99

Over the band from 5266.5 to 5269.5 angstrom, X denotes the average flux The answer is 2.05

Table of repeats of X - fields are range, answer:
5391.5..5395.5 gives 2.37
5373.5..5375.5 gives 2.34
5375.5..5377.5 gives 2.38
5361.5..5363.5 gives 2.45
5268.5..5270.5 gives 2.03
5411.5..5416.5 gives 2.36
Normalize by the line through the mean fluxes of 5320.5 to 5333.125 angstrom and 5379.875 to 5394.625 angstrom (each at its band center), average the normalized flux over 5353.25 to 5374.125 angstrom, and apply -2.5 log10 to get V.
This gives 0.01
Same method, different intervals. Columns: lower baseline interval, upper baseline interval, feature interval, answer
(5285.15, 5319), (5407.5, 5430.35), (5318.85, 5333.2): 0.00 mag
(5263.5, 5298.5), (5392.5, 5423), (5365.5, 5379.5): 0.00 mag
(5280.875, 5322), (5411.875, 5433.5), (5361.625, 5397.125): -0.02 mag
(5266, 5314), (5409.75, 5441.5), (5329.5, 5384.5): -0.02 mag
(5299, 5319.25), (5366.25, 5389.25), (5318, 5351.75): 0.02 mag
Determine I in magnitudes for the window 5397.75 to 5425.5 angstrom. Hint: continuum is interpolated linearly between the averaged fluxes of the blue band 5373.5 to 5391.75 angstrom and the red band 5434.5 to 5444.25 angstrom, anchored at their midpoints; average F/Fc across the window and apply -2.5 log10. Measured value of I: 0.04 mag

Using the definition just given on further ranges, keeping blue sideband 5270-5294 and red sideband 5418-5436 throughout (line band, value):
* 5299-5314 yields -0.04 mag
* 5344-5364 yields -0.05 mag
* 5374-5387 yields -0.06 mag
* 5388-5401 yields -0.02 mag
